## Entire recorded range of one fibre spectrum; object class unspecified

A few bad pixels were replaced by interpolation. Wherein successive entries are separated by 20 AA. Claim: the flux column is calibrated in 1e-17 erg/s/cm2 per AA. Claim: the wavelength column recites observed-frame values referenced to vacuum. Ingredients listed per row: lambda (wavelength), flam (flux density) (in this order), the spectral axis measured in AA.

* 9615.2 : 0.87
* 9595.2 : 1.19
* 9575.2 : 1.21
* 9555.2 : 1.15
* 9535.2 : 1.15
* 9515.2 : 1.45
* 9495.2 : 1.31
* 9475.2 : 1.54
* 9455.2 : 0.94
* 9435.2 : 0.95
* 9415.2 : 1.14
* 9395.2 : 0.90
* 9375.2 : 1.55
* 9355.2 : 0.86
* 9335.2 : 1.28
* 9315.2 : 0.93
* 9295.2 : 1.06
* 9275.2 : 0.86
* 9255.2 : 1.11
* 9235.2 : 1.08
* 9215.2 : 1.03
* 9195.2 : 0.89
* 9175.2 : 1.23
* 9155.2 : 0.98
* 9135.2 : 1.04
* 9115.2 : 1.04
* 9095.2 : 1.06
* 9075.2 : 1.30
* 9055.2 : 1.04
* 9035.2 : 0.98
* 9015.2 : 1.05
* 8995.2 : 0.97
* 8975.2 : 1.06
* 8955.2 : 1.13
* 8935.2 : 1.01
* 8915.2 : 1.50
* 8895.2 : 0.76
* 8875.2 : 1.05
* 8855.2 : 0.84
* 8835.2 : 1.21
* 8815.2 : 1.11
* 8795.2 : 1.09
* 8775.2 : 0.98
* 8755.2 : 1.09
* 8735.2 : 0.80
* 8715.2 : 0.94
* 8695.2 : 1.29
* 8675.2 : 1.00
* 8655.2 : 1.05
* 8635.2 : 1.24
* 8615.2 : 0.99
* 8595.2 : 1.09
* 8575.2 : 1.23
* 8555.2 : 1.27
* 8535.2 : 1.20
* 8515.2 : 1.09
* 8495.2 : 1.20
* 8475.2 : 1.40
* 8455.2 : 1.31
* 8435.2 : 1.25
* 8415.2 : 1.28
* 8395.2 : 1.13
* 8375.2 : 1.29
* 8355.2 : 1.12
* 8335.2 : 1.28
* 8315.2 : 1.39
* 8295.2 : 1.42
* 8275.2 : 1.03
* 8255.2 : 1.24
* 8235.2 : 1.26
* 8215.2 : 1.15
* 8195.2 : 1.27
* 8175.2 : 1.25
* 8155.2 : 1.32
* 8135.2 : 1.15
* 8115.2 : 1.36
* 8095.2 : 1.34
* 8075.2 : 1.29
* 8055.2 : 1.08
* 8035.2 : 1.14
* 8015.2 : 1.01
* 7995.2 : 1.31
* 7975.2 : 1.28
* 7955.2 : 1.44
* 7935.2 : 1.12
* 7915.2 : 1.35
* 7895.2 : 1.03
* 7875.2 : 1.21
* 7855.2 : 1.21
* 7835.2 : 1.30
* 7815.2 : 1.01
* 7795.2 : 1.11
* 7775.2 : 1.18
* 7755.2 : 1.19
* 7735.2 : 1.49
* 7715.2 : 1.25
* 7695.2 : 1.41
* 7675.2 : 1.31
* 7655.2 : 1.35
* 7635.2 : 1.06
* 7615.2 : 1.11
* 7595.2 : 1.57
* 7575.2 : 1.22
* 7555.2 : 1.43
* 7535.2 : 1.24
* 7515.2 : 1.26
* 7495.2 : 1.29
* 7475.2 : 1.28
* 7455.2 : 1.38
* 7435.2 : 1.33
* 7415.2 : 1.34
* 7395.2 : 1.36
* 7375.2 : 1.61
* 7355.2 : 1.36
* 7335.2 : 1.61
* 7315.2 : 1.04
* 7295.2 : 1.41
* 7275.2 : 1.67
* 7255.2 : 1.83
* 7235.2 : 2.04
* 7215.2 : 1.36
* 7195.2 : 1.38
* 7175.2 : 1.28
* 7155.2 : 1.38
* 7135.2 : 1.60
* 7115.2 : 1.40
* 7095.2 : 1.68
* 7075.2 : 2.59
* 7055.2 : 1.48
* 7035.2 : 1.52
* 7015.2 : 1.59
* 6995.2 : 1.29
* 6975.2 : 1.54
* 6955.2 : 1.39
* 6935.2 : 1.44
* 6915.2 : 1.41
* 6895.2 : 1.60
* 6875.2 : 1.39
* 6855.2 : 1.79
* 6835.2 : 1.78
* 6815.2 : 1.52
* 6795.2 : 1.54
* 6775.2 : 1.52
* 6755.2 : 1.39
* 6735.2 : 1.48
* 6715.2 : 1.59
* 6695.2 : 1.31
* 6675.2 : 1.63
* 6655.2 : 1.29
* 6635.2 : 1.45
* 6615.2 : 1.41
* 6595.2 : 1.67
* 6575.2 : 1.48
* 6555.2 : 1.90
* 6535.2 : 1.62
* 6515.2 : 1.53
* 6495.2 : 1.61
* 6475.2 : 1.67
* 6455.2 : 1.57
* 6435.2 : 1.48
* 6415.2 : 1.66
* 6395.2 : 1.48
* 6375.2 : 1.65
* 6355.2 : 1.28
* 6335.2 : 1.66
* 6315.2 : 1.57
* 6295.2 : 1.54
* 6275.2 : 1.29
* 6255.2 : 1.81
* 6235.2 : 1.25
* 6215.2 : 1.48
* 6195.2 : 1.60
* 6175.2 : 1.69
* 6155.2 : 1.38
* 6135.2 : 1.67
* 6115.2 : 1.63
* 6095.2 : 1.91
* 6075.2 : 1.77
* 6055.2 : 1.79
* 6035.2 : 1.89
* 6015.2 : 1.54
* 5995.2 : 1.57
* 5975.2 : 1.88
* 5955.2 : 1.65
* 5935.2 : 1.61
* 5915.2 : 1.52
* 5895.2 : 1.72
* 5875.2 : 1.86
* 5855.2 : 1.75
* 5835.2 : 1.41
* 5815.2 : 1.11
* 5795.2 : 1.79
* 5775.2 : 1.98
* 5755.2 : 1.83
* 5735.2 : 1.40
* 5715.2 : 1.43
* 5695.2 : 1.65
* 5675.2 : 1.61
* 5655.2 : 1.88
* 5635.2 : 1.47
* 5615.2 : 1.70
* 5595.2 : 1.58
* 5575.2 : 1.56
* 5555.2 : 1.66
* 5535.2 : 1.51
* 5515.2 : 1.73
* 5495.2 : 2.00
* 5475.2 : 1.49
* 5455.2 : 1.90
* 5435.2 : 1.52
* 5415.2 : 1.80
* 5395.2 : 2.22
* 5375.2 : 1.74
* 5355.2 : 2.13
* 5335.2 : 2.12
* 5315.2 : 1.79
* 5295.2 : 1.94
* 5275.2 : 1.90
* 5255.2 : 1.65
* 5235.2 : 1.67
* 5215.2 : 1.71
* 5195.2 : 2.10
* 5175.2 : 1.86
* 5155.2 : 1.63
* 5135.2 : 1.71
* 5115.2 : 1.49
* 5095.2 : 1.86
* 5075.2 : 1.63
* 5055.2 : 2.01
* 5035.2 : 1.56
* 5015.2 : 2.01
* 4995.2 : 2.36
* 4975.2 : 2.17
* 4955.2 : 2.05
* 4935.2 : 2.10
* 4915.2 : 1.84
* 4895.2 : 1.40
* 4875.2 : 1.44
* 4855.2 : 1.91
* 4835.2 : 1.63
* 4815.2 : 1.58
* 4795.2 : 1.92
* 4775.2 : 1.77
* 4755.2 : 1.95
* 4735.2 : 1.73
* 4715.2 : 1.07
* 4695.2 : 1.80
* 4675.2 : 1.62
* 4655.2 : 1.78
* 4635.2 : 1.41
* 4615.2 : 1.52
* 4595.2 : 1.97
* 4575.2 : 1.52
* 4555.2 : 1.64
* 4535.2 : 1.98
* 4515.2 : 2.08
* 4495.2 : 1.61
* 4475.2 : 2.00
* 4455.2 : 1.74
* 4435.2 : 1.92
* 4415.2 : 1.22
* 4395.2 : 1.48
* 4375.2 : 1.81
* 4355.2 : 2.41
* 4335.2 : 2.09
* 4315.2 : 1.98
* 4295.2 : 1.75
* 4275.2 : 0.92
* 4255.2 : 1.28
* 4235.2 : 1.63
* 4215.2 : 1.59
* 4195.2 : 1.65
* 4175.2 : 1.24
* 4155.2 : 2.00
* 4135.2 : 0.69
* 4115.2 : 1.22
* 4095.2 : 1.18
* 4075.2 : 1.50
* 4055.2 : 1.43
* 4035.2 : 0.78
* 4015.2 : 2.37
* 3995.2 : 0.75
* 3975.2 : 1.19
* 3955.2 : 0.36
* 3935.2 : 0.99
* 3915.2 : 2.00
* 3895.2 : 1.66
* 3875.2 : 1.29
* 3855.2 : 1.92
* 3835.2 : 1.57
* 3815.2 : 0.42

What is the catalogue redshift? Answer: 0.08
